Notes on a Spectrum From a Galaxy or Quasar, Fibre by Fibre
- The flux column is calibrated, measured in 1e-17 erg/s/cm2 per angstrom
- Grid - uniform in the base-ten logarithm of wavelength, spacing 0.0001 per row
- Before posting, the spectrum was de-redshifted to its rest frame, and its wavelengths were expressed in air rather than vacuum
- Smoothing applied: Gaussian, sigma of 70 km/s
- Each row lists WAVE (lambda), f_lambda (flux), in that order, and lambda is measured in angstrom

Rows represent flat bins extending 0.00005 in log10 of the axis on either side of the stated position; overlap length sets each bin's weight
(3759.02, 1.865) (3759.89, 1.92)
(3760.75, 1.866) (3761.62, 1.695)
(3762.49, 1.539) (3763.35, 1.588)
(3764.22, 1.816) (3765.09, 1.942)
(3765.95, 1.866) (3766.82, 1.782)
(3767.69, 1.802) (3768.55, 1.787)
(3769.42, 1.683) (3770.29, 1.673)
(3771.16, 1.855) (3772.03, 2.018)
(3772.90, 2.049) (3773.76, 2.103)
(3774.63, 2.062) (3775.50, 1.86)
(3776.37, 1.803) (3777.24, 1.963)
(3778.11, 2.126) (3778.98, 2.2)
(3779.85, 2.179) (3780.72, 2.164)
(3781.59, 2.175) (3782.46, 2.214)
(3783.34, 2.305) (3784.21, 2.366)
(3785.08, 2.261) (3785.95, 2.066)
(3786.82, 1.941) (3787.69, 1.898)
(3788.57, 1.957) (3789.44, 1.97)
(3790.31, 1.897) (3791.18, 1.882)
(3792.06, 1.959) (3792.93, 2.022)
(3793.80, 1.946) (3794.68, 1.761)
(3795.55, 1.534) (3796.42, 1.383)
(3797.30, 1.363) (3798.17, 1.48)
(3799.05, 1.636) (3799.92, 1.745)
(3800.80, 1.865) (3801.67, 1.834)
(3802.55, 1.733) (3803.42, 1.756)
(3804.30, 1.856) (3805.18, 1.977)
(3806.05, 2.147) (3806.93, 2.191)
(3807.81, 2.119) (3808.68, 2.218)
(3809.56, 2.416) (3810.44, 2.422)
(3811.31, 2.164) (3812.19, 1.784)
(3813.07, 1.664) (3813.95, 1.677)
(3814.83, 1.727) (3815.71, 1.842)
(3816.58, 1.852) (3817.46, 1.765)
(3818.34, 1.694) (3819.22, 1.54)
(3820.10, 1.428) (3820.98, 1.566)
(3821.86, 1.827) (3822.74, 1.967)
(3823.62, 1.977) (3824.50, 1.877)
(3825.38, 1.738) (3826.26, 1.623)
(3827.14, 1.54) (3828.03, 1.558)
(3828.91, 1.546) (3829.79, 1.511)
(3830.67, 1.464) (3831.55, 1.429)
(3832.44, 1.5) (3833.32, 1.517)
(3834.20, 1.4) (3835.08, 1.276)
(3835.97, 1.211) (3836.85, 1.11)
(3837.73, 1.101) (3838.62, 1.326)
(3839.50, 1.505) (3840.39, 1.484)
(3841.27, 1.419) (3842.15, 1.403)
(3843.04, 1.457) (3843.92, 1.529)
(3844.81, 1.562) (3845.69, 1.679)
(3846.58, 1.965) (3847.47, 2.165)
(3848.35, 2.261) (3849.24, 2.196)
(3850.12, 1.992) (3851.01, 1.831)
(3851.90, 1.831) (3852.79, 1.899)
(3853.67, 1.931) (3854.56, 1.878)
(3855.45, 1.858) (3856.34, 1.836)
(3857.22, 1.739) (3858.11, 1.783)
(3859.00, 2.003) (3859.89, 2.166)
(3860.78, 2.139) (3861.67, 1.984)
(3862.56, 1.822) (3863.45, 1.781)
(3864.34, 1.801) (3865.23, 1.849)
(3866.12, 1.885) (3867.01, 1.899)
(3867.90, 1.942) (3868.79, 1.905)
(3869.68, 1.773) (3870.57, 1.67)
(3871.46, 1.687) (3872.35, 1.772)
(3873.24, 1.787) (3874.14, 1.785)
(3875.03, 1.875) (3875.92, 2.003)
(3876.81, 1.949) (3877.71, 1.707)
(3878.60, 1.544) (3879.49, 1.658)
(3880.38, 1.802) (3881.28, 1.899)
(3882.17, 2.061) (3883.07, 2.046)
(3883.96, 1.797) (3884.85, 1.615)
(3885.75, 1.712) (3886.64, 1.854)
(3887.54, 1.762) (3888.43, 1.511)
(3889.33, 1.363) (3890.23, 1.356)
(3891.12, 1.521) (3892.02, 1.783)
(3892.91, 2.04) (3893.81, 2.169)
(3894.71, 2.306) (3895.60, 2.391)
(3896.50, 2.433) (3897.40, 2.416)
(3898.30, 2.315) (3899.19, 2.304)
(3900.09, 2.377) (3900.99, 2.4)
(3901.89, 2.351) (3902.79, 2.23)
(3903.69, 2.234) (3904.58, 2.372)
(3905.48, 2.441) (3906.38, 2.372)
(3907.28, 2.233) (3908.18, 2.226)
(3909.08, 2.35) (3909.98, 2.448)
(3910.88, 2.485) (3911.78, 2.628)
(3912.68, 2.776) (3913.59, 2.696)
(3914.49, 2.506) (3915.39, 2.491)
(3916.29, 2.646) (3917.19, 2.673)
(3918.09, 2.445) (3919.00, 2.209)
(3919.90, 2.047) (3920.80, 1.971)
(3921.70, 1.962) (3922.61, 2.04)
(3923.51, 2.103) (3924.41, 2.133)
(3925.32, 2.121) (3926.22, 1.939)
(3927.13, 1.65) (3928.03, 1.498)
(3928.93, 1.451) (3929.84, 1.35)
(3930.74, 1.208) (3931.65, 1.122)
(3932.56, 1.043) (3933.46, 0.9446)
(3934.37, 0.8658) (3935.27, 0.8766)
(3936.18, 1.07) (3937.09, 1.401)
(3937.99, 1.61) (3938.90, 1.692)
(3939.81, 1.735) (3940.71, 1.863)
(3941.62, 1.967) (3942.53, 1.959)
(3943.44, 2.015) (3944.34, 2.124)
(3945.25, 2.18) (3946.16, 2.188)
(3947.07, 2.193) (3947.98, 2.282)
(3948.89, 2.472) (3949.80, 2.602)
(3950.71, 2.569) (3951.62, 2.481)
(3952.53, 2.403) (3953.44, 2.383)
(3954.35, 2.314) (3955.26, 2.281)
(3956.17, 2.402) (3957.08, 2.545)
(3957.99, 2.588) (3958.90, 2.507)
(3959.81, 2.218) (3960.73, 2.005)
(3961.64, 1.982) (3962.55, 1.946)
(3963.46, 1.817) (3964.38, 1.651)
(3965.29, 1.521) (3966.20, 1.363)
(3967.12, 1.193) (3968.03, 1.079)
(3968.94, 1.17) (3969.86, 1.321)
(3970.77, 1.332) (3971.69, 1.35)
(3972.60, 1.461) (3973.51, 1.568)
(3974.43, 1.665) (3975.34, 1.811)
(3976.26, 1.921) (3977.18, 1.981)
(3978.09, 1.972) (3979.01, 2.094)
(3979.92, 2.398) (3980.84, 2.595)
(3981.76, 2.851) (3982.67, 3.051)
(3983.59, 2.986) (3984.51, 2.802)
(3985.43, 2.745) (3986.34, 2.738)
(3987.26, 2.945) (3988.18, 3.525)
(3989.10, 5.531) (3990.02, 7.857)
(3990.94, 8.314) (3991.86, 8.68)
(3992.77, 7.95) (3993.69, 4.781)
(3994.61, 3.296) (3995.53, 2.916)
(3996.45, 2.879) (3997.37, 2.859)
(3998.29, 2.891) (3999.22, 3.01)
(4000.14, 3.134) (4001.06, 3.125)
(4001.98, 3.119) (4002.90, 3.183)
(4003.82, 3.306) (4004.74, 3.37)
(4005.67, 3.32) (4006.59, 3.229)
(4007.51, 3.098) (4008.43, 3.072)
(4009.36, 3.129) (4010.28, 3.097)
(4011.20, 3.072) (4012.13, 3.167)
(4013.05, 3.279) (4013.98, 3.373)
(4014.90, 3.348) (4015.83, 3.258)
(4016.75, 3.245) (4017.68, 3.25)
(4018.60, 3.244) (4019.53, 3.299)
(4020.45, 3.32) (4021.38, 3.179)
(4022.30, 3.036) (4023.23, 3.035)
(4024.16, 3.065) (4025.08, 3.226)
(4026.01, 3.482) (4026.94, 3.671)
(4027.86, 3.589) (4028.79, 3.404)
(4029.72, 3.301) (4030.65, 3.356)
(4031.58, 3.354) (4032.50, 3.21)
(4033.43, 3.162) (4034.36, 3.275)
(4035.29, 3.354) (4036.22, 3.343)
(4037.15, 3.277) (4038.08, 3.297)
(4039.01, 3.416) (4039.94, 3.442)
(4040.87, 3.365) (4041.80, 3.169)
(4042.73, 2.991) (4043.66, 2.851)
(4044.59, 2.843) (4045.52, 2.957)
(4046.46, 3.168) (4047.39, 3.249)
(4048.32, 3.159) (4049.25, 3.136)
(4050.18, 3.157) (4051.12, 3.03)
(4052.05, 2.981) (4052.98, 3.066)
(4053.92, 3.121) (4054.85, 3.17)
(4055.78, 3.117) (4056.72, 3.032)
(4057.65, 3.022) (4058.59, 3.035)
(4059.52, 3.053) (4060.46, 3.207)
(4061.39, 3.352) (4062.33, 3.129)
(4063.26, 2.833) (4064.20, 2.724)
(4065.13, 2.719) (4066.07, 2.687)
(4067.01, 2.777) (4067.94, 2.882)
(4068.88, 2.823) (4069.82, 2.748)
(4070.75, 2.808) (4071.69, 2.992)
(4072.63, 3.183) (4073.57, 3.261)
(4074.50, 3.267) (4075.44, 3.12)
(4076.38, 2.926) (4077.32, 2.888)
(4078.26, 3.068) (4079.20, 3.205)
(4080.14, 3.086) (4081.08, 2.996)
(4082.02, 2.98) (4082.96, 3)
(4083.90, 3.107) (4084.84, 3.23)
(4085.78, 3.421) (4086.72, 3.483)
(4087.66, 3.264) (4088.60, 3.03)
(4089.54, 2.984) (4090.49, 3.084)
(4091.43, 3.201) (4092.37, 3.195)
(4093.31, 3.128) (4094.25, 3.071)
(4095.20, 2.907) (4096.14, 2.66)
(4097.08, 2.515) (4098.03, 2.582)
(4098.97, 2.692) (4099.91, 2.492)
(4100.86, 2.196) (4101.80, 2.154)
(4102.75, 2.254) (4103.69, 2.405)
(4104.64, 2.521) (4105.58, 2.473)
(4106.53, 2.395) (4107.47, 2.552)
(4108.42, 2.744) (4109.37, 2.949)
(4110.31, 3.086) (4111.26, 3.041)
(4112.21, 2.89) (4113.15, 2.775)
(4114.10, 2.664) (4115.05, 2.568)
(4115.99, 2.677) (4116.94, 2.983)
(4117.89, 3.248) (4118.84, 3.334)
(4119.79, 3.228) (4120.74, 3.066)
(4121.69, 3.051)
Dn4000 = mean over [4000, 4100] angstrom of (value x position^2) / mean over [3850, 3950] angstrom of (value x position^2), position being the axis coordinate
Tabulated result 1.72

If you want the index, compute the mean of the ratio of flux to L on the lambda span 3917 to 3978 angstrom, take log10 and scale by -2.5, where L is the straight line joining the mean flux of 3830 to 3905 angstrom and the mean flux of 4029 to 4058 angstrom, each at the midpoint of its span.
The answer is 0.30 mag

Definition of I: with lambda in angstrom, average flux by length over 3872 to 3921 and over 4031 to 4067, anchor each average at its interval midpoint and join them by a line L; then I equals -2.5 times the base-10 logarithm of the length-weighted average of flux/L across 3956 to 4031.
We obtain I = -0.09 mag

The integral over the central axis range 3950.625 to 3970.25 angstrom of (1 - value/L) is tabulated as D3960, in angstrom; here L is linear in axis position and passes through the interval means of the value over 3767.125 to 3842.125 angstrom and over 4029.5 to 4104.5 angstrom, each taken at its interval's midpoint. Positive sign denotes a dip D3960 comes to 4.21 angstrom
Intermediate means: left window 1.8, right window 3.02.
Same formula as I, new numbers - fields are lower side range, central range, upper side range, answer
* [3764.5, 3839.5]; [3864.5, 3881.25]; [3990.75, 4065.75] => 0.260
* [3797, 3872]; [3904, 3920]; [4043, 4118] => -0.155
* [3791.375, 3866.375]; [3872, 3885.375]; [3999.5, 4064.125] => 0.160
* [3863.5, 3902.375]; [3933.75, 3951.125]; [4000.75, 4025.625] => 0.322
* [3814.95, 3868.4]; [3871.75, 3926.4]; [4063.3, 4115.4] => -0.064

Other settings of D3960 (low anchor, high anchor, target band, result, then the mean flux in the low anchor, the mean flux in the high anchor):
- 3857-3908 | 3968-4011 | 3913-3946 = 8.6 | 1.96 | 3.18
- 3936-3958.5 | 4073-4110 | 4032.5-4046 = -3.0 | 2.15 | 2.89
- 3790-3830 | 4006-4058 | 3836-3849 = 2.9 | 1.81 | 3.21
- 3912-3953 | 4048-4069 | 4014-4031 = -3.7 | 1.95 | 3.01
